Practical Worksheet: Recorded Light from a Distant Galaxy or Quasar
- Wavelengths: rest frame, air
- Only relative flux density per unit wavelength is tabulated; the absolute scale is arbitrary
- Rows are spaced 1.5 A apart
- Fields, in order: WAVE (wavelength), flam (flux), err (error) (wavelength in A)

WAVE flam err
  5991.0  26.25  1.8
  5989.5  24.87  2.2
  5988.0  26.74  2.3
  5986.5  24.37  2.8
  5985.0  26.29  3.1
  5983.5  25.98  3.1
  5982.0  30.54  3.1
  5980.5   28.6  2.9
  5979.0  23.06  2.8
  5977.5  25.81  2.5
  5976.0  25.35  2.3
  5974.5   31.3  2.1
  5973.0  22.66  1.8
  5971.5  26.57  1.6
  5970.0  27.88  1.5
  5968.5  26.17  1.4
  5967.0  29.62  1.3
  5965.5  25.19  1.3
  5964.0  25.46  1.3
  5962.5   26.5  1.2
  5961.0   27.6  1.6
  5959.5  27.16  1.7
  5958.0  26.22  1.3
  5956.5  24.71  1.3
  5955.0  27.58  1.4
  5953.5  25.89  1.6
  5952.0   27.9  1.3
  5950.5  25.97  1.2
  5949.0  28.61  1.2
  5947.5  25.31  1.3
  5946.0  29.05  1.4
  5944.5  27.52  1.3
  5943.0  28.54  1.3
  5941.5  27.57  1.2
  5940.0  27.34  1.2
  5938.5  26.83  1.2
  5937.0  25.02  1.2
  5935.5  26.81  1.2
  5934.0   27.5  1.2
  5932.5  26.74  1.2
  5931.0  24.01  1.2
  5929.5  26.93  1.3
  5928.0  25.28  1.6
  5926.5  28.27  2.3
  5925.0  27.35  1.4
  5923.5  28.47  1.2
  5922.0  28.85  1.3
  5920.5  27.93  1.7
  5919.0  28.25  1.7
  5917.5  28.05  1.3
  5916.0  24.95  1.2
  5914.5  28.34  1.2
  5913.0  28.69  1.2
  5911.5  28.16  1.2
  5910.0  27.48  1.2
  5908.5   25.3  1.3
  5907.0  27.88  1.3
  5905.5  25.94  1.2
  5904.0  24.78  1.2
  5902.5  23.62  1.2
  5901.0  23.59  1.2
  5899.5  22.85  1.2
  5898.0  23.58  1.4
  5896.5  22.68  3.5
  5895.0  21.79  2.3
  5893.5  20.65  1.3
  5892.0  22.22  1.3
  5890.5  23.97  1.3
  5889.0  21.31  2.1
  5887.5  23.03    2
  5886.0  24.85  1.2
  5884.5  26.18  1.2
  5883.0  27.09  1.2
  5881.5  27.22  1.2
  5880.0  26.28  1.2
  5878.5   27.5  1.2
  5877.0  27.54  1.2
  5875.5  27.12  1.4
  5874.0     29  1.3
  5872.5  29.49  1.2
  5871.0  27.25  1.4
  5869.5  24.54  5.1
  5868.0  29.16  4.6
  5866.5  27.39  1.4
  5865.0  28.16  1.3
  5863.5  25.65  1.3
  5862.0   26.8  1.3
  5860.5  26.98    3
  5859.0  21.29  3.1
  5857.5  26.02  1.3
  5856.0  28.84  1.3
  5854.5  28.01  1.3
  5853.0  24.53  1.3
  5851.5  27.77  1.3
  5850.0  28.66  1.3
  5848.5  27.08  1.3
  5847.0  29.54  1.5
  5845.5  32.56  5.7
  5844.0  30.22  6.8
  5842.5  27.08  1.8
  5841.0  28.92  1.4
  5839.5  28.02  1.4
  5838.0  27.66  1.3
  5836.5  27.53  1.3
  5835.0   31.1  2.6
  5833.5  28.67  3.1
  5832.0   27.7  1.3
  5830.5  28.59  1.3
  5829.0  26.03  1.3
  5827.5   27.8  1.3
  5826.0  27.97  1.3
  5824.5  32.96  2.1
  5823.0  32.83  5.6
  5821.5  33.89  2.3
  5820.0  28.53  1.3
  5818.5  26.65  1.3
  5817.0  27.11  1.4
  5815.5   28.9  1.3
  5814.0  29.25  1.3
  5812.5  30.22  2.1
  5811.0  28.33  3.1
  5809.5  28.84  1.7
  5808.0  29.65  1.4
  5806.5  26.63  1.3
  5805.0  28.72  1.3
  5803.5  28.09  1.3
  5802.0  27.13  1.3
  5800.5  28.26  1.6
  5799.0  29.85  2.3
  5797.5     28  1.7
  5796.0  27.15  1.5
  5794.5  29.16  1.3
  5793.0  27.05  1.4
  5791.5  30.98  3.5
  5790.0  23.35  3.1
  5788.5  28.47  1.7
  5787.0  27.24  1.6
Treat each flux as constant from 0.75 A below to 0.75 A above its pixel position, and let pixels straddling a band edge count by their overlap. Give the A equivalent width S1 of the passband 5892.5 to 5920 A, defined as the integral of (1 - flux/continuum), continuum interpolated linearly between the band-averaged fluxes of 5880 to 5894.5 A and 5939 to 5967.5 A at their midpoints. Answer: -0.4 A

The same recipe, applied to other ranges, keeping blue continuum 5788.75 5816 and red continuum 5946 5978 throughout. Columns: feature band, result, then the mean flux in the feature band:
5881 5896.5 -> 2.10 A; 23.7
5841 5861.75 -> 0.15 A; 27.6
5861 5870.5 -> 0.24 A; 27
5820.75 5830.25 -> -0.70 A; 30.2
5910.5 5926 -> -0.43 A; 27.9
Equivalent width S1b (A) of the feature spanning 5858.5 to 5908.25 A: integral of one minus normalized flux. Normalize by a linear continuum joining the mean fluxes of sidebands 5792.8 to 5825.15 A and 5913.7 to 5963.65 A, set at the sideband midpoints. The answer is 4.4 A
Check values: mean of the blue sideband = 29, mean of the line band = 25.4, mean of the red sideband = 27.1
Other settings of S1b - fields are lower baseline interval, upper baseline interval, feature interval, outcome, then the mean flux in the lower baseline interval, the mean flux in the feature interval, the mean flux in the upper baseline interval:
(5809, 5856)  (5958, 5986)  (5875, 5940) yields 4.3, 28.8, 25.8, 26.7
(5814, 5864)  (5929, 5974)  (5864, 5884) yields 0.2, 28.3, 27.5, 26.7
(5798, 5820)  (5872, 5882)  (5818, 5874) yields -0.3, 28.4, 28.2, 27.7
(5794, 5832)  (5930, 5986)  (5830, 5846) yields -0.2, 28.8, 28.9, 26.8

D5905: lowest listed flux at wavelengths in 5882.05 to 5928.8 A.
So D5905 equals 20.65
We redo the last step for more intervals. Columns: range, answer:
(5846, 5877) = 21.29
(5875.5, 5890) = 21.31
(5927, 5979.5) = 22.66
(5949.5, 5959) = 24.71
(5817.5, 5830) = 26.03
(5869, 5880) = 24.54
